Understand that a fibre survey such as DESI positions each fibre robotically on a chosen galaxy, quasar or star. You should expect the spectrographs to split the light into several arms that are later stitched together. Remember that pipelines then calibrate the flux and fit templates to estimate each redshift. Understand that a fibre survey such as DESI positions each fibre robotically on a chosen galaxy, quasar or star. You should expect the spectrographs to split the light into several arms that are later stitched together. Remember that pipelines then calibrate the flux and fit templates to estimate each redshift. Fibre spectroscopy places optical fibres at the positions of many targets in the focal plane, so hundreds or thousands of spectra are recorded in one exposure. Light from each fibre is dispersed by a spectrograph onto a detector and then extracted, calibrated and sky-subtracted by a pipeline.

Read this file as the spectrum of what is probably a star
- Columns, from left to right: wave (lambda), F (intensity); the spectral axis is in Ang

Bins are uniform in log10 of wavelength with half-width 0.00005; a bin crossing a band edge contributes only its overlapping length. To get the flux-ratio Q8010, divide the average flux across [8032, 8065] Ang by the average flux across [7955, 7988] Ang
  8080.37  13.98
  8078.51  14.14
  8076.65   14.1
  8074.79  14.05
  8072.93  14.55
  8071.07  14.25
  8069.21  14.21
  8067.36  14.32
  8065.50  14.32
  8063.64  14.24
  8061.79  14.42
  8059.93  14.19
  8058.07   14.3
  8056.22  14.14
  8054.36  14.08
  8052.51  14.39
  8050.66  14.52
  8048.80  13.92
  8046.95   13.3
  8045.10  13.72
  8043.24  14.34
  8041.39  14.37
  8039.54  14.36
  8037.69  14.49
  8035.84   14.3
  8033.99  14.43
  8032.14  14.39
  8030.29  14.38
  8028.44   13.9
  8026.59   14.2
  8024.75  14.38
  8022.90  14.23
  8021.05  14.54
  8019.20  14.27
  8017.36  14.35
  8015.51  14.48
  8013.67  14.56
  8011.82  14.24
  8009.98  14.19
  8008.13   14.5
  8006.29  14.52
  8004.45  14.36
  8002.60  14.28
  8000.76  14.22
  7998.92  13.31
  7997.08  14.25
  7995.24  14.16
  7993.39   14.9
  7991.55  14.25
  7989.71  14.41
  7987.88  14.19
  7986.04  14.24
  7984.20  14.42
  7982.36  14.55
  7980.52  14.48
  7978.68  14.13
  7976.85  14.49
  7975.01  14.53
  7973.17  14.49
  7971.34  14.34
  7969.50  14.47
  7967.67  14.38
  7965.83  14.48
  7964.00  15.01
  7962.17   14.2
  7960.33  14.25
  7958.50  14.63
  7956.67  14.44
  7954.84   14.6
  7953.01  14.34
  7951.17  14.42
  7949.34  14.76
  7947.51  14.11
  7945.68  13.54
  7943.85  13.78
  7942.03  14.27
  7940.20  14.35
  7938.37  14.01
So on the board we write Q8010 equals 0.98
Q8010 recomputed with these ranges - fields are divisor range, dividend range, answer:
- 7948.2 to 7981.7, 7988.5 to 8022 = 0.99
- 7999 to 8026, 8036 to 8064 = 0.99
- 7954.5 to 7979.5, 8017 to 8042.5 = 0.99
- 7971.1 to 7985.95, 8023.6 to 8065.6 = 0.99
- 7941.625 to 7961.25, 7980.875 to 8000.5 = 1.00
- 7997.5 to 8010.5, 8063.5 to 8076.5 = 1.00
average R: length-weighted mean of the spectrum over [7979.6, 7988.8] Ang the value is 14.4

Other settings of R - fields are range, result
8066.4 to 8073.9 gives 14.3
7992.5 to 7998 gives 14.4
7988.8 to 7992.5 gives 14.3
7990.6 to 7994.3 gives 14.6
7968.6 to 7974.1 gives 14.4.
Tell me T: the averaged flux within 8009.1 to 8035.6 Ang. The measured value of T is 14.3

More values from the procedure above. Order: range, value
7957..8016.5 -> 14.4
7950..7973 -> 14.5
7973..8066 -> 14.3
